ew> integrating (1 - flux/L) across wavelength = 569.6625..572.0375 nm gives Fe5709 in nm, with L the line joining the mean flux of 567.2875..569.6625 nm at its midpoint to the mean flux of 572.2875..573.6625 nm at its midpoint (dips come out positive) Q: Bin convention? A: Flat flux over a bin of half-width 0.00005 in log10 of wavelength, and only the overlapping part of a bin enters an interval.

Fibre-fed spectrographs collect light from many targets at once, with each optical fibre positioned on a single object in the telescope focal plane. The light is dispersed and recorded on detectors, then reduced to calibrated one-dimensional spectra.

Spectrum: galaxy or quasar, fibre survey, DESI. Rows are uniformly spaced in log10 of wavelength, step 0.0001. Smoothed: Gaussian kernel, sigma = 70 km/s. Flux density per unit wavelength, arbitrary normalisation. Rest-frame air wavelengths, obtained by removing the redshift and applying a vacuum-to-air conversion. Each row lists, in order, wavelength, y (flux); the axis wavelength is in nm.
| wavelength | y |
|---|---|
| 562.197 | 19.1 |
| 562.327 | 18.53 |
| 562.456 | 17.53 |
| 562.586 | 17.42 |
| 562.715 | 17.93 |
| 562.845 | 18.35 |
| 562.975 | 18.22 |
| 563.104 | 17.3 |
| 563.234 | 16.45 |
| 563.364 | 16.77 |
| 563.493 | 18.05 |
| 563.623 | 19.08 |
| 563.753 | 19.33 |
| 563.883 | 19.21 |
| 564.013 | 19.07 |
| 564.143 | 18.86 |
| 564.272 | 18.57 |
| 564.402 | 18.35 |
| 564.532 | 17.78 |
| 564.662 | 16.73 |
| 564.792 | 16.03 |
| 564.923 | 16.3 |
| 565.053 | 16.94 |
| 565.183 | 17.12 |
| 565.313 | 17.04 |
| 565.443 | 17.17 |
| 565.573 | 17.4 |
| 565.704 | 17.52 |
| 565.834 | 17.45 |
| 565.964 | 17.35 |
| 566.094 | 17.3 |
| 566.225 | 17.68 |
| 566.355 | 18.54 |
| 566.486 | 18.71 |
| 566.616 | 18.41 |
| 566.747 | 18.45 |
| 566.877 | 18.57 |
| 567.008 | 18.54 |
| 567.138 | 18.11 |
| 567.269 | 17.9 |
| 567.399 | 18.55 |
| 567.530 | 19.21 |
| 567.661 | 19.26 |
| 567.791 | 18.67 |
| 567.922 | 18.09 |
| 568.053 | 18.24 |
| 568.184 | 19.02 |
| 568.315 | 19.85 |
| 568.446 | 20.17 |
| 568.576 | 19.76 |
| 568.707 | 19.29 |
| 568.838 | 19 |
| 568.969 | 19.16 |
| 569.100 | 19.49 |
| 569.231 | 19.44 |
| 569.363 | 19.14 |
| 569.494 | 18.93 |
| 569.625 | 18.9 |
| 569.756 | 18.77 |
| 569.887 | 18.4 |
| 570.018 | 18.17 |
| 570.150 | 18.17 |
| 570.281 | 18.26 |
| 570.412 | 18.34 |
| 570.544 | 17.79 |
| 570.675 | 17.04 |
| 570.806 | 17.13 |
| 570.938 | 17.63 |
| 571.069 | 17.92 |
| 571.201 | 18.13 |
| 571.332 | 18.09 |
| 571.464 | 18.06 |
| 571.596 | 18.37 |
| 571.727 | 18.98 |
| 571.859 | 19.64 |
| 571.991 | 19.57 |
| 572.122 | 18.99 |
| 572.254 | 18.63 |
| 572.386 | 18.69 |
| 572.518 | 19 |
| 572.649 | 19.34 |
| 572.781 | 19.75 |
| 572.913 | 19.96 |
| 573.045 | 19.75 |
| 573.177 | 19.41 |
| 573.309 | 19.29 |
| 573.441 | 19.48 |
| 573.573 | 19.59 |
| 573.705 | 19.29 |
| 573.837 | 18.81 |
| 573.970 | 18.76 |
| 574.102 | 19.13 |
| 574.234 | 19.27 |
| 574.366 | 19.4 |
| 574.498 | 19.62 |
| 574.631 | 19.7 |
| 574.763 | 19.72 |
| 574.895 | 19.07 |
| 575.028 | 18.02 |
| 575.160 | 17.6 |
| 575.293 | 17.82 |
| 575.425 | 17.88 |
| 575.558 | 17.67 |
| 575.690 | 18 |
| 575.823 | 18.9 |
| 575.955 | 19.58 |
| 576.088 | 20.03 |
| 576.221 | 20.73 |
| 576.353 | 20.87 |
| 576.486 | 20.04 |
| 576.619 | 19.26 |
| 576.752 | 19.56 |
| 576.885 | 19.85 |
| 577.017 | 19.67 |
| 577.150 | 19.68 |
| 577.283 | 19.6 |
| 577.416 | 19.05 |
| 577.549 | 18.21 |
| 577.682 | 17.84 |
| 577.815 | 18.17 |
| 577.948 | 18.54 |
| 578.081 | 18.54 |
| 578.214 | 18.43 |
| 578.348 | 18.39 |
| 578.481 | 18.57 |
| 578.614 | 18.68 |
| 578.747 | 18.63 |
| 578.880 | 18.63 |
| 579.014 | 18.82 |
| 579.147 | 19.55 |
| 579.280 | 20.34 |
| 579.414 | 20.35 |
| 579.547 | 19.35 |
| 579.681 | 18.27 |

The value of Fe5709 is 0.13 nm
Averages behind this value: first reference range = 19.1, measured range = 18.2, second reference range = 19.4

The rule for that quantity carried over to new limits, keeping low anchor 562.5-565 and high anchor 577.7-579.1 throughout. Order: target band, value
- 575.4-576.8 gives -0.07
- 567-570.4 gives -0.14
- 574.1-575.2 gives -0.04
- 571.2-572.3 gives -0.03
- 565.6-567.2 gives 0.00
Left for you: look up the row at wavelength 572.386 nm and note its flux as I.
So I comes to 18.69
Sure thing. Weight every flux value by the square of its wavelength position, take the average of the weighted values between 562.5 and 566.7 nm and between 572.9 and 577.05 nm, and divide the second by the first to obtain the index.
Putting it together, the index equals 1.12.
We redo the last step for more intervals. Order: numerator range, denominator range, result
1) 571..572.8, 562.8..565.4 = 1.09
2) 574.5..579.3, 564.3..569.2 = 1.08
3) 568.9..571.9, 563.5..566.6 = 1.05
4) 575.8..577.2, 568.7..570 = 1.07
